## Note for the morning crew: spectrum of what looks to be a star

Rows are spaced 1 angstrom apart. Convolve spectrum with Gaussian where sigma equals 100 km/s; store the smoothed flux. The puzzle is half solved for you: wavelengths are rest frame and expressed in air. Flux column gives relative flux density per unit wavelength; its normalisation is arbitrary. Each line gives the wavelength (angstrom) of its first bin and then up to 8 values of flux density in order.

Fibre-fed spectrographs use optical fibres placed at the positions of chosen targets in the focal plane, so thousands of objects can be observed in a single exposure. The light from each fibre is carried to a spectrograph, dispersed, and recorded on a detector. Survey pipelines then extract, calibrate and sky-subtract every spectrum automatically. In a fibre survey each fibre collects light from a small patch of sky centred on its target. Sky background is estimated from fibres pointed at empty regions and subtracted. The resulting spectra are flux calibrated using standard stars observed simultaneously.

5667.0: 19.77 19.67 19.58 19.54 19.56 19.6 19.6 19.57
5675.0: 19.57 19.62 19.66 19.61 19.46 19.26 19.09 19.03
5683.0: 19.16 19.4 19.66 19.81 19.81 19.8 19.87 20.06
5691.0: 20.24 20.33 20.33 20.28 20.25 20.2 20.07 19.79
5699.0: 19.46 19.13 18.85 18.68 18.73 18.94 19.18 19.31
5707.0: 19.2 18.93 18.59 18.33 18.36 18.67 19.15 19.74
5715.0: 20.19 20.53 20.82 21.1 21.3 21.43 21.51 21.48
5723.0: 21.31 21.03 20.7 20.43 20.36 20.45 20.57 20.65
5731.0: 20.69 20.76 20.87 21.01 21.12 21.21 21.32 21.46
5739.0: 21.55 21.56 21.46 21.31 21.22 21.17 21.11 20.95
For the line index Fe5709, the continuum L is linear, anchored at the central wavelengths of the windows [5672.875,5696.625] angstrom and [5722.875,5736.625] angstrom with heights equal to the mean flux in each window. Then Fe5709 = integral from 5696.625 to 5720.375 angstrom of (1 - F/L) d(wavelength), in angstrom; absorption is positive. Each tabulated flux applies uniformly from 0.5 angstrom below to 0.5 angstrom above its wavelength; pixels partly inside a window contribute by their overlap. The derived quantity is 0.9 angstrom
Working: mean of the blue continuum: 19.7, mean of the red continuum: 20.8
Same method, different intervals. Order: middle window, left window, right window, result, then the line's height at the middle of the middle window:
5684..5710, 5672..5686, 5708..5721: 0.2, 19.7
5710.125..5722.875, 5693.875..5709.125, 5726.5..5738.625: -0.1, 20.1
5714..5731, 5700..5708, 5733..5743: -0.5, 20.2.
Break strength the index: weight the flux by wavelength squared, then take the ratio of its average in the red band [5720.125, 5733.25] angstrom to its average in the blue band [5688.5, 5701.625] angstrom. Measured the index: 1.1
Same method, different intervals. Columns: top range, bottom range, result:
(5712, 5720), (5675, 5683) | 1.06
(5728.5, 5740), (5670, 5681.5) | 1.10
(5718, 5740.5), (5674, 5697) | 1.08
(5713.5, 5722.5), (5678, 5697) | 1.07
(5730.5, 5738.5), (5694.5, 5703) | 1.09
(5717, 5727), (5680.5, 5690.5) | 1.09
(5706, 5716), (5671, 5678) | 0.99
